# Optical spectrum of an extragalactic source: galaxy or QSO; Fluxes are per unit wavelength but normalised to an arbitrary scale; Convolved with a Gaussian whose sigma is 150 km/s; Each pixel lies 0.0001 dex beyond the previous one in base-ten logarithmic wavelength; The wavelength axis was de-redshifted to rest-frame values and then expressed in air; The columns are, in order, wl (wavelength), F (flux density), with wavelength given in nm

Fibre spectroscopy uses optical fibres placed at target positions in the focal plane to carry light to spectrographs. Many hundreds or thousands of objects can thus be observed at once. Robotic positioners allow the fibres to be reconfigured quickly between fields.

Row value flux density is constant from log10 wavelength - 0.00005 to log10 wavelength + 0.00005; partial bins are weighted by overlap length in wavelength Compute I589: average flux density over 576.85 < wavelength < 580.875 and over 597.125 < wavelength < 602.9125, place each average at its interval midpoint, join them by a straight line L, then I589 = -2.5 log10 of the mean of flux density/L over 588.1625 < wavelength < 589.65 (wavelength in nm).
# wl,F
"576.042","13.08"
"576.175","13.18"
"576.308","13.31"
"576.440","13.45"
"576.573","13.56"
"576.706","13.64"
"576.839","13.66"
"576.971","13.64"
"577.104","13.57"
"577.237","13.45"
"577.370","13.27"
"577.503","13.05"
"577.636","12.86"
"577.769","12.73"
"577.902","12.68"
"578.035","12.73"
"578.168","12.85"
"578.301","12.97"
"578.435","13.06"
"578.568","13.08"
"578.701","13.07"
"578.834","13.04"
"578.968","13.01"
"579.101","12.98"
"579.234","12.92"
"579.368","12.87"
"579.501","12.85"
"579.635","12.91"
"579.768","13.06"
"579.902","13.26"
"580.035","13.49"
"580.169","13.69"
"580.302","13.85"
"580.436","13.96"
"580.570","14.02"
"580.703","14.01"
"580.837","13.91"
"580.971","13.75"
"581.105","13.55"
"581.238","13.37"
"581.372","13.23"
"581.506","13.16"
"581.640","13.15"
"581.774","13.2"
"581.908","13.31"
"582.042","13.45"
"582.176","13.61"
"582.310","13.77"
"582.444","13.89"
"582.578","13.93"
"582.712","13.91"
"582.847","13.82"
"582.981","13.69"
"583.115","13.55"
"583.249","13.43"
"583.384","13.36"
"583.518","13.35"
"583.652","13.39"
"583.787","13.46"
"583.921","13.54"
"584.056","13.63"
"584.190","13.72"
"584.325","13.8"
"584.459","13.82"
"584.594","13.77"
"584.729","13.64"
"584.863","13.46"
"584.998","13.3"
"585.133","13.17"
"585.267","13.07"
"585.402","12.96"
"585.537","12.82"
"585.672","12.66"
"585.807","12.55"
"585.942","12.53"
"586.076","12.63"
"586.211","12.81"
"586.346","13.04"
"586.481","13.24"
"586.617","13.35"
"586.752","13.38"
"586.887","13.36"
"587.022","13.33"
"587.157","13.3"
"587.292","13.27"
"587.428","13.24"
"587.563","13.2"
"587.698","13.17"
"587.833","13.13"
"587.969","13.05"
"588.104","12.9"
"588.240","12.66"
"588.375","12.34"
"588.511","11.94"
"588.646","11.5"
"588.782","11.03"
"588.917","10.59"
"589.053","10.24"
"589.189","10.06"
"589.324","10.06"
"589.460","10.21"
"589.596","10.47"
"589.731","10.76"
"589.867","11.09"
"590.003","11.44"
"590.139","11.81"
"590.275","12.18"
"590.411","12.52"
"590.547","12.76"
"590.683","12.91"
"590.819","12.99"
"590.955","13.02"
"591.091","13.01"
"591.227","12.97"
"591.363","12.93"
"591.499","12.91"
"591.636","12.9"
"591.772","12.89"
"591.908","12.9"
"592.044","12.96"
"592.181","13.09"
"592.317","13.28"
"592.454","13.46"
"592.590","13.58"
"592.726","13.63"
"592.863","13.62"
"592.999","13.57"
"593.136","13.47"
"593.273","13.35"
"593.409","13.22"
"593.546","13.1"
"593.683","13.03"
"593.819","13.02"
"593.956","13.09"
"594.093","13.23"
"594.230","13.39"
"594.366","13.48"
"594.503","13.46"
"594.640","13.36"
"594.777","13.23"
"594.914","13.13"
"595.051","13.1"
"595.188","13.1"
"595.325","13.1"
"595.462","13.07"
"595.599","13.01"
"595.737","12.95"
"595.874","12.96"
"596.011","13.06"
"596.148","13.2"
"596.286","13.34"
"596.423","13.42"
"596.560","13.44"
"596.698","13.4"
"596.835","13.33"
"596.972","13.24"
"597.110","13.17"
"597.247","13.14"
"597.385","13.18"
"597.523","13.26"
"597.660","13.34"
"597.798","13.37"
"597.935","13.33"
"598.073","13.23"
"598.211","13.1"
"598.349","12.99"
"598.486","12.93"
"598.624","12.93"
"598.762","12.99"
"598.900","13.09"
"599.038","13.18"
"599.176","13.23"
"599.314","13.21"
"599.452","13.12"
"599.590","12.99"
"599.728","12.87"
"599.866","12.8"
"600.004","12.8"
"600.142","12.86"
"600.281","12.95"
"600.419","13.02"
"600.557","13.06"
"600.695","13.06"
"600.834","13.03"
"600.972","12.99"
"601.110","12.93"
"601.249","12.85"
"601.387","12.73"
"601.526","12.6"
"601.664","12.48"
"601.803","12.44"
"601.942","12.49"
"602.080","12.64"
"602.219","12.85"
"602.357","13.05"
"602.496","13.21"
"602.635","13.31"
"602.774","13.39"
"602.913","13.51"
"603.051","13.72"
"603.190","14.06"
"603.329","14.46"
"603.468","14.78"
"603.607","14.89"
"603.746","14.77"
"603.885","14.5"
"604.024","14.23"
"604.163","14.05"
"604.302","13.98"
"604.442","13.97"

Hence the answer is 0.19 mag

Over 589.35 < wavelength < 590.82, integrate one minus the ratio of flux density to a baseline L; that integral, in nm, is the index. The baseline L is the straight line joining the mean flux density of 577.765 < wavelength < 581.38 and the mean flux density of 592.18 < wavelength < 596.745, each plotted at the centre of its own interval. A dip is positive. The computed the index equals 0.18 nm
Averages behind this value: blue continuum 13.3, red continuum 13.3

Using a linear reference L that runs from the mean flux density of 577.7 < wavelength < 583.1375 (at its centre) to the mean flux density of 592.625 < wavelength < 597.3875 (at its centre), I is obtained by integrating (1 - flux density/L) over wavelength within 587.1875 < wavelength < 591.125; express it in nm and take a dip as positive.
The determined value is 0.39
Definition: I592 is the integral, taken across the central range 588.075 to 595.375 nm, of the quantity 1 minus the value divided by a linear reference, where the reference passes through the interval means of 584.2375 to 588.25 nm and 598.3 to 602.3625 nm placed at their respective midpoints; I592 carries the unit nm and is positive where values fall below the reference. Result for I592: 0.281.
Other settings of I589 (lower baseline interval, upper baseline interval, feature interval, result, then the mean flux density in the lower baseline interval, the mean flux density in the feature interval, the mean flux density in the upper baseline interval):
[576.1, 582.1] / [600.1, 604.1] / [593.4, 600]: 0.01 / 13.3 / 13.2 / 13.3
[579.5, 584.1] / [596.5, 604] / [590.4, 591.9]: 0.04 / 13.5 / 12.9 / 13.2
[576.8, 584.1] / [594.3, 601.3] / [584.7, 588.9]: 0.03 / 13.4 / 12.9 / 13.1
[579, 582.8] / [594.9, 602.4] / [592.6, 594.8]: -0.01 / 13.5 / 13.3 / 13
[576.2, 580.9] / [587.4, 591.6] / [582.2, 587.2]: -0.07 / 13.3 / 13.4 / 12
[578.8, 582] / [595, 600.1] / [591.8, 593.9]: -0.01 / 13.4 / 13.3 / 13.1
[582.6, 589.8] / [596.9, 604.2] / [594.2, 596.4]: -0.01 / 12.8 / 13.2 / 13.3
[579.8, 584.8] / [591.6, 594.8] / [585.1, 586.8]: 0.05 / 13.6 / 12.9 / 13.3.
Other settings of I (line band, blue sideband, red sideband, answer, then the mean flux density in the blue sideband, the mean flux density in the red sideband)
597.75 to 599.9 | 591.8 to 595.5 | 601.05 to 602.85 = -0.01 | 13.3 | 12.8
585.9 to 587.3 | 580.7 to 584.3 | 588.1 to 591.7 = -0.06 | 13.6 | 11.8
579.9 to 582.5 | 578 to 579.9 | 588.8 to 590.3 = -0.23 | 13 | 10.8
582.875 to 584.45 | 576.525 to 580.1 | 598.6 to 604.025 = -0.05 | 13.1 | 13.2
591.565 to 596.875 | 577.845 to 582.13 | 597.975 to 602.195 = -0.08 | 13.3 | 12.9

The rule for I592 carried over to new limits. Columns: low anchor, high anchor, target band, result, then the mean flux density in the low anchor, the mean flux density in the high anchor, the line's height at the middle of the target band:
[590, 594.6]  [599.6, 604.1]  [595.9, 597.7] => -0.01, 13.1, 13.3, 13.2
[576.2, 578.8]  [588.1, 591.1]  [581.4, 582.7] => -0.09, 13.2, 11.6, 12.6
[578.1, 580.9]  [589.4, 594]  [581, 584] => -0.08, 13.3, 12.7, 13.1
